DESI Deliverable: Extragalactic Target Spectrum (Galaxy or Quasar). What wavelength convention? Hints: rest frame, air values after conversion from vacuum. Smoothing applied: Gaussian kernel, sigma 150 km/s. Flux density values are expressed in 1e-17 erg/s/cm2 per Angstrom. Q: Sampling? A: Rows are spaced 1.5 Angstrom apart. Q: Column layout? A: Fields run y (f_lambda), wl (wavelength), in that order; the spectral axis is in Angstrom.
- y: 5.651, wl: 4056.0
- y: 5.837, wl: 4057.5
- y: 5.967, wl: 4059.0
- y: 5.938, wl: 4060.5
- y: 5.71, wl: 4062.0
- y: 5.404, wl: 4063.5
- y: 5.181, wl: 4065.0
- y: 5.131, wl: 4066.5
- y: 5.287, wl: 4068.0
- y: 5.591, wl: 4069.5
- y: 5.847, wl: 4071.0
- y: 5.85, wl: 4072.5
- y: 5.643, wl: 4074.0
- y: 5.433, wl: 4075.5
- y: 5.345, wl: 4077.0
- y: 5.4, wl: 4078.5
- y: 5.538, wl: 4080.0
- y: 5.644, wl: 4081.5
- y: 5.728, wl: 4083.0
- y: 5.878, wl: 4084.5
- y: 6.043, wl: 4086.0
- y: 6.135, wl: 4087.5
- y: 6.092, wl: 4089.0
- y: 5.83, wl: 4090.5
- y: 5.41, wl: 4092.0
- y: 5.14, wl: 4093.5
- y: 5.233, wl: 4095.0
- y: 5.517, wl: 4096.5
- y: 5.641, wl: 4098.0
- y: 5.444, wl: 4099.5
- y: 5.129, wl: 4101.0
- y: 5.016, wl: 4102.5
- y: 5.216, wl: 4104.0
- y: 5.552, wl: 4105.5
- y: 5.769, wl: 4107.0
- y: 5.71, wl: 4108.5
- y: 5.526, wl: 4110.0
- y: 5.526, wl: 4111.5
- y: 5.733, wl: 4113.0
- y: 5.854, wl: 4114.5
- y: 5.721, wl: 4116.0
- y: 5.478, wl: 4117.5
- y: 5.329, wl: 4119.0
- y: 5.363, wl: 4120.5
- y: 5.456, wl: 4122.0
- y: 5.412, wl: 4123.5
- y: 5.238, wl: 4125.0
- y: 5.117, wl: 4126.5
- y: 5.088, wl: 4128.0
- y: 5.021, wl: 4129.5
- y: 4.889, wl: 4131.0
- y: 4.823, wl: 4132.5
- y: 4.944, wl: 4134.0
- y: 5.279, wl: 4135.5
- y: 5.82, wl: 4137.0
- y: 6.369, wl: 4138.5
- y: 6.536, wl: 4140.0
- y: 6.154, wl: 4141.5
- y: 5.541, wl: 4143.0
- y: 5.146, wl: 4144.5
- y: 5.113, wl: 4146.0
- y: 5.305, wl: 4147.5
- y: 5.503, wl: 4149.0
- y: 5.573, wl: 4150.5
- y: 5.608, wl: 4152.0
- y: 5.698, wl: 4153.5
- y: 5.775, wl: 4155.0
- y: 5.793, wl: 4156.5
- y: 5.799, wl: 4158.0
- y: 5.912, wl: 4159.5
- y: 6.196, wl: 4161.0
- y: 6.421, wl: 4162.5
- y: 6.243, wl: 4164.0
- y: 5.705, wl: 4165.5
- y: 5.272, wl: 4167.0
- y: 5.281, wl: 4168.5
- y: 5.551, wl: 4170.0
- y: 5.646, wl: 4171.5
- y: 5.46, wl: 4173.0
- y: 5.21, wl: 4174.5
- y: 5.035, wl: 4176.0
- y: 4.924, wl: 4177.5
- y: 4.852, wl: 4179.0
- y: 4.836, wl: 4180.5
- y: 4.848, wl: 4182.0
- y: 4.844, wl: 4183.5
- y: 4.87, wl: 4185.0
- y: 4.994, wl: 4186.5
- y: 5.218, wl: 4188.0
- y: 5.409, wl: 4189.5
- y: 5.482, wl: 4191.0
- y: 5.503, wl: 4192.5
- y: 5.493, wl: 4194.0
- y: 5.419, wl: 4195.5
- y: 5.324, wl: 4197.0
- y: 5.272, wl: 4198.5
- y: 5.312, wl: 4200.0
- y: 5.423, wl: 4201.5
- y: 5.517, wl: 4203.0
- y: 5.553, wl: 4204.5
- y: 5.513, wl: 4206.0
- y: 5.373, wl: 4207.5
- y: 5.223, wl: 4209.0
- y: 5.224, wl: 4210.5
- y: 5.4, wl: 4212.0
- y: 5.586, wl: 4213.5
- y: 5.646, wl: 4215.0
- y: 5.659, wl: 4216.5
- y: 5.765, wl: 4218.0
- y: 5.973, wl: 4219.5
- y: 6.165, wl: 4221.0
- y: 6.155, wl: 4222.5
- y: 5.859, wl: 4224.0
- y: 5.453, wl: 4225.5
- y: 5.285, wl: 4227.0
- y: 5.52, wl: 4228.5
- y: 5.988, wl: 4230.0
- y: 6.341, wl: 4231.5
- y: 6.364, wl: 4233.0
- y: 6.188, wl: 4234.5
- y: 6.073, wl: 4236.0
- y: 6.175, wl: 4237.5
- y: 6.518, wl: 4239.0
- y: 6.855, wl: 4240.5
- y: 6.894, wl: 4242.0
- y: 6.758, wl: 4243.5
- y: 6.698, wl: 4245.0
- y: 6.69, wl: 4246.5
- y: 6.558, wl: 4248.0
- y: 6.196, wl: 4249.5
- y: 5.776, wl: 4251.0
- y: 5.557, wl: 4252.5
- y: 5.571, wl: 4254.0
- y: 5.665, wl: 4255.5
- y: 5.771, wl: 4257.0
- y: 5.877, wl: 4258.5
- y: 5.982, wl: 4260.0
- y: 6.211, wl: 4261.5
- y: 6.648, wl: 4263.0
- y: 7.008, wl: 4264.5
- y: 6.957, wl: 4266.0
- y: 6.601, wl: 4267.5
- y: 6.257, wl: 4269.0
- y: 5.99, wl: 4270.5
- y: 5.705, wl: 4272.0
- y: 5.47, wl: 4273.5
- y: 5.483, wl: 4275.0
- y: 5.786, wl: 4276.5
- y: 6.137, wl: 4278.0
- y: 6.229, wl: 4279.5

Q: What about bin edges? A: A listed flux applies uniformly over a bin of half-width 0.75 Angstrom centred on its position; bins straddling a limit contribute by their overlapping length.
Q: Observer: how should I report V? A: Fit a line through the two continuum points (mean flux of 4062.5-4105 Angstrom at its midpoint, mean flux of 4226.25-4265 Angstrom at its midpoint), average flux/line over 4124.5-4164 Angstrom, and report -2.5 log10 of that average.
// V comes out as 0.04 mag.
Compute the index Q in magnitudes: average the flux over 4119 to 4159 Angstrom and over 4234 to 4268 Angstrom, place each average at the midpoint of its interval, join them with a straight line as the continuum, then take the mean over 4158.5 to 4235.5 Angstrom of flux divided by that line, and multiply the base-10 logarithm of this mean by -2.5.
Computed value 0.07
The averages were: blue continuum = 5.48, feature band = 5.53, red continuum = 6.31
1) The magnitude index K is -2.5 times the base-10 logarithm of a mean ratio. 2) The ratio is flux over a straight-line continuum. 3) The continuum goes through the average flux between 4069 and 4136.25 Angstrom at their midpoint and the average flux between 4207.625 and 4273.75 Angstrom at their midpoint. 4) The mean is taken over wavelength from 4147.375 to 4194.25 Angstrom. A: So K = 0.06 mag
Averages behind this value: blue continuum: 5.48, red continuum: 6.05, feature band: 5.45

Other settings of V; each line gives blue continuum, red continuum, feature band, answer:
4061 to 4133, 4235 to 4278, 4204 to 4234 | 0.06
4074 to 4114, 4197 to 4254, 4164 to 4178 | 0.07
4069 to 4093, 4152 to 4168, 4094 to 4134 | 0.08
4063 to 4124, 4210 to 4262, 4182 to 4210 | 0.11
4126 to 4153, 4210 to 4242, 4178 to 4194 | 0.12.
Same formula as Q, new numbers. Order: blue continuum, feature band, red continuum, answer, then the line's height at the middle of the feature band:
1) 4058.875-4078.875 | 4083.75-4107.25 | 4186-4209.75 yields -0.01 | 5.51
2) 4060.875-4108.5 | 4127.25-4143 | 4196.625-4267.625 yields 0.04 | 5.69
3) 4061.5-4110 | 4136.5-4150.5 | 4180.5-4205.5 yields -0.06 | 5.4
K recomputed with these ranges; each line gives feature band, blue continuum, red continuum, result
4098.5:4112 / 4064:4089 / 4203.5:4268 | 0.05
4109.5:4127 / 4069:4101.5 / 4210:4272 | 0.05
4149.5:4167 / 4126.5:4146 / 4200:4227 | -0.07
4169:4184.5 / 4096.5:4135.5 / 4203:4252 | 0.12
